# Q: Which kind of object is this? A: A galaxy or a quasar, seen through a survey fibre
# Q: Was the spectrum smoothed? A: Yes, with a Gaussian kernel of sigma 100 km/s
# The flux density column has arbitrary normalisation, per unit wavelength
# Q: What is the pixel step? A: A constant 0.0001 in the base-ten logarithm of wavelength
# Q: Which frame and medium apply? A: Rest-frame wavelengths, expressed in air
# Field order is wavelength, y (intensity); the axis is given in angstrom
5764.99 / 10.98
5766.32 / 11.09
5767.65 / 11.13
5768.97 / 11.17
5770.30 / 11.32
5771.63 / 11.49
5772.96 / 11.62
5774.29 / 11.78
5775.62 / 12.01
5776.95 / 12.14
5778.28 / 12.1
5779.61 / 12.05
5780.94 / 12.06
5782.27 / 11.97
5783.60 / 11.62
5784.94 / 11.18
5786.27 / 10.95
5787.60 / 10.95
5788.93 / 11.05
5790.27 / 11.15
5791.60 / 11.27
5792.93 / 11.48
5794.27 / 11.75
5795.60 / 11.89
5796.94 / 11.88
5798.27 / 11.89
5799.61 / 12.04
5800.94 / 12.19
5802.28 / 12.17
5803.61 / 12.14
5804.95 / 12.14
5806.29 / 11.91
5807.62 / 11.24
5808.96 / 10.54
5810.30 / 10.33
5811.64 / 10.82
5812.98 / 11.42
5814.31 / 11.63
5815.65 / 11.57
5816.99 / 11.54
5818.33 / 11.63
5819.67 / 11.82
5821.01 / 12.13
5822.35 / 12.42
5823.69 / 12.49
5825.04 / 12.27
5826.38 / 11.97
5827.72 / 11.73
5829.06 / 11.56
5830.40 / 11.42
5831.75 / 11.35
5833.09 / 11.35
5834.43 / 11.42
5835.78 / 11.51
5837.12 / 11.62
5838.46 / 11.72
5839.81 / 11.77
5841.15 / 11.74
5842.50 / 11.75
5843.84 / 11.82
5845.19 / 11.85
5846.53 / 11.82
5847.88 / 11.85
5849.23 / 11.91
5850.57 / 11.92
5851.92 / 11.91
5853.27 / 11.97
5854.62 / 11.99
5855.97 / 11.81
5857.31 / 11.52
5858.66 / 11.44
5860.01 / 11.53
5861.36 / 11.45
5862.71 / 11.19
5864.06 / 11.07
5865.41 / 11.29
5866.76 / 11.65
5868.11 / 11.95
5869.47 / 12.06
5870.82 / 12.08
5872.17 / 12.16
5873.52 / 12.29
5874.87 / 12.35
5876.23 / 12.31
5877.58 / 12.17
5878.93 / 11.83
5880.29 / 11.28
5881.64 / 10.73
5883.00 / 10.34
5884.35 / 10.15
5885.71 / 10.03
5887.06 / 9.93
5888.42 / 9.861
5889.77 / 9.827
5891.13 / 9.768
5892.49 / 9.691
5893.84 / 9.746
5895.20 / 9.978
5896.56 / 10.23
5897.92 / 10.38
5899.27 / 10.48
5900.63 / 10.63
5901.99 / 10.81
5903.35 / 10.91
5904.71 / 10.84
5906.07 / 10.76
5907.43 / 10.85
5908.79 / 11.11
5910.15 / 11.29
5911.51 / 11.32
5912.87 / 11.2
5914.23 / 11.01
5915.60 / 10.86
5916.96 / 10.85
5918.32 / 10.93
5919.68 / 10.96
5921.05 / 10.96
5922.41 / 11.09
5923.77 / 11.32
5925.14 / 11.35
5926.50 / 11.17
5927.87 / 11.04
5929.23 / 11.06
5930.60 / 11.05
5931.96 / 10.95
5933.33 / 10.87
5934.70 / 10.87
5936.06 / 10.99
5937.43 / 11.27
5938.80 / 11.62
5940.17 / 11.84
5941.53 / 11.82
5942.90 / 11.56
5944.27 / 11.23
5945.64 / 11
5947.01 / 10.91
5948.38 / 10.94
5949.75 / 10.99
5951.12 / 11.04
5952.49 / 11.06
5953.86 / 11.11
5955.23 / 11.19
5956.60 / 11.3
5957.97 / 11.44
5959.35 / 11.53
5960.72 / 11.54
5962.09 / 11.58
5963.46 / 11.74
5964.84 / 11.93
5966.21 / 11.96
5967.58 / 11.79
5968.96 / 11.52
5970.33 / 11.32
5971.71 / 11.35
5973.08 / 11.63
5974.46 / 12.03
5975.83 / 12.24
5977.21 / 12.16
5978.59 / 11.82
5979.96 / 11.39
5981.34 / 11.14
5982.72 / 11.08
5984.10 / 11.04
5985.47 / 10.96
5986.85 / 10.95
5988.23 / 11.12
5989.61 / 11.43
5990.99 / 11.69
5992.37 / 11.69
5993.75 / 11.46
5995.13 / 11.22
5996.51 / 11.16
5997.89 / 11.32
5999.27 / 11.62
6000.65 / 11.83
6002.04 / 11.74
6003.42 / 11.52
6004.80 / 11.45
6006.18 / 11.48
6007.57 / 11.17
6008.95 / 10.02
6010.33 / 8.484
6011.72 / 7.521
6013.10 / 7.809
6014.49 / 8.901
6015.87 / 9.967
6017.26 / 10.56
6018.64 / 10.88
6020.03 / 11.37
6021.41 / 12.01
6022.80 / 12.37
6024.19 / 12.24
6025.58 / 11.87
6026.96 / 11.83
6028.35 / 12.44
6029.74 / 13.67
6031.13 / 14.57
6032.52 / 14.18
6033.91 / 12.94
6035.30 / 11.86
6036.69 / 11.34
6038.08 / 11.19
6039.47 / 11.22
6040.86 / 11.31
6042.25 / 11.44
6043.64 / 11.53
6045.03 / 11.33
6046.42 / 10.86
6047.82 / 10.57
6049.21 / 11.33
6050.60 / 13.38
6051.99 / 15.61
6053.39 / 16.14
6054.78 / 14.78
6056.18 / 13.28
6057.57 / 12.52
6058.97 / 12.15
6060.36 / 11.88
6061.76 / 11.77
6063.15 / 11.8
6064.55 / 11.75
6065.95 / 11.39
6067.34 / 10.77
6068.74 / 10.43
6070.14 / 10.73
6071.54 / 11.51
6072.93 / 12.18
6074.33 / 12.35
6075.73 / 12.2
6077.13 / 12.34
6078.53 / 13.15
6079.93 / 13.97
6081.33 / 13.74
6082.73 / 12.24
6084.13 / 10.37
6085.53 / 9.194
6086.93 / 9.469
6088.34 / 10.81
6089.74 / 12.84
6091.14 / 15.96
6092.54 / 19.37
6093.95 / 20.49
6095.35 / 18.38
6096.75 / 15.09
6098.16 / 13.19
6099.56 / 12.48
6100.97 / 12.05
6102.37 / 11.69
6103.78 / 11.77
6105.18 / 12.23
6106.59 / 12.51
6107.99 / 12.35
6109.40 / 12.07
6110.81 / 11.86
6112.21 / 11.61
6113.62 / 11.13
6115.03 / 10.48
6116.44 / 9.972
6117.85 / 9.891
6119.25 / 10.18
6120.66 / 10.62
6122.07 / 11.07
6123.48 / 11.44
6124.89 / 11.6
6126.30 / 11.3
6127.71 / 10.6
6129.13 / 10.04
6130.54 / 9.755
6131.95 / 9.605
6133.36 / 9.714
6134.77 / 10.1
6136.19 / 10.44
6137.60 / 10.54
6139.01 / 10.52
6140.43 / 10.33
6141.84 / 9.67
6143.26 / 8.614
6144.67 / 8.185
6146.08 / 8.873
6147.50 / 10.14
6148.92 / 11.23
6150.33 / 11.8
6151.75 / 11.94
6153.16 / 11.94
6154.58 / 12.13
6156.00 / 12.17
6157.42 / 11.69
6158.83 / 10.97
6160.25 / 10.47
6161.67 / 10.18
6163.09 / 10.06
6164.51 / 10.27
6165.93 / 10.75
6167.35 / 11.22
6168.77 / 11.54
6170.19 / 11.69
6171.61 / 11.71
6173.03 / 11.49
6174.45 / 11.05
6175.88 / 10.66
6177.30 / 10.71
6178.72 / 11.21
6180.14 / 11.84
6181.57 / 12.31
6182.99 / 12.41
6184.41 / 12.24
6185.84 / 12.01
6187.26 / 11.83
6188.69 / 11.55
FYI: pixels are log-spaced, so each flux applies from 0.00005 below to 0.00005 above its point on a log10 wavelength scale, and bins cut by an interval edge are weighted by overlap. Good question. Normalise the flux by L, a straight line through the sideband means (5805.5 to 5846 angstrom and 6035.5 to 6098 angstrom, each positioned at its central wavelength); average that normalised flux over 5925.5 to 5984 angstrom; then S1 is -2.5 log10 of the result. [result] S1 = 0.07 mag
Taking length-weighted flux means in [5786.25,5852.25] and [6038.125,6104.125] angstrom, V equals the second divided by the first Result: 1.1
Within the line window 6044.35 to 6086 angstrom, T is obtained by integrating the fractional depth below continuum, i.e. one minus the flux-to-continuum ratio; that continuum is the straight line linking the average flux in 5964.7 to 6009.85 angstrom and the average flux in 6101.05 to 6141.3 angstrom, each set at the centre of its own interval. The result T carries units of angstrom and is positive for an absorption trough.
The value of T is -4.0 angstrom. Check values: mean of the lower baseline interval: 11.4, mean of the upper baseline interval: 10.9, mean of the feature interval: 12.2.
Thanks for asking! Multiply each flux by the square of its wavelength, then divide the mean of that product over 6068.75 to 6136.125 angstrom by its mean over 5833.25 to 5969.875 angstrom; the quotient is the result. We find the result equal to 1.15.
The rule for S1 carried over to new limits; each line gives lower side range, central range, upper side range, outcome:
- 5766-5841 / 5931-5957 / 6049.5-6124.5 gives 0.081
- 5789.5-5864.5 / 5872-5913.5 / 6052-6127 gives 0.102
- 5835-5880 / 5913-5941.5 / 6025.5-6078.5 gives 0.078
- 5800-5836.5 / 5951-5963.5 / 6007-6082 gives 0.039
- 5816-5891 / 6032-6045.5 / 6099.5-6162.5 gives -0.068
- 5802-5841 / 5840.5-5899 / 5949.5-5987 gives 0.031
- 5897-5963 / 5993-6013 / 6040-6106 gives 0.108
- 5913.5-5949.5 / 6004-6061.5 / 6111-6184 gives -0.074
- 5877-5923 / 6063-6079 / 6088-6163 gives -0.029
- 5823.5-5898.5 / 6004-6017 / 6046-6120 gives 0.244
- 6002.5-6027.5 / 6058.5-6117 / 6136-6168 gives -0.174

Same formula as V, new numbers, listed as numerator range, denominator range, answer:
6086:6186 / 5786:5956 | 1.02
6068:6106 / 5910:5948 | 1.16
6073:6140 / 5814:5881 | 1.02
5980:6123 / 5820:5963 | 1.06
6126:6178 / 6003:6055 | 0.91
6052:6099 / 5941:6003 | 1.14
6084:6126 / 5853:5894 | 1.11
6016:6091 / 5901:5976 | 1.07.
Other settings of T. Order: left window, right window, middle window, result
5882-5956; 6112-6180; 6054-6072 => -2.0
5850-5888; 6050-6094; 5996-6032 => 3.5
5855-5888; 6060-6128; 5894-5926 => 2.0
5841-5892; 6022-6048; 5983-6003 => 0.9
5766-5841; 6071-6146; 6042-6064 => -1.5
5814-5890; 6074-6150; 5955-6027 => 2.7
